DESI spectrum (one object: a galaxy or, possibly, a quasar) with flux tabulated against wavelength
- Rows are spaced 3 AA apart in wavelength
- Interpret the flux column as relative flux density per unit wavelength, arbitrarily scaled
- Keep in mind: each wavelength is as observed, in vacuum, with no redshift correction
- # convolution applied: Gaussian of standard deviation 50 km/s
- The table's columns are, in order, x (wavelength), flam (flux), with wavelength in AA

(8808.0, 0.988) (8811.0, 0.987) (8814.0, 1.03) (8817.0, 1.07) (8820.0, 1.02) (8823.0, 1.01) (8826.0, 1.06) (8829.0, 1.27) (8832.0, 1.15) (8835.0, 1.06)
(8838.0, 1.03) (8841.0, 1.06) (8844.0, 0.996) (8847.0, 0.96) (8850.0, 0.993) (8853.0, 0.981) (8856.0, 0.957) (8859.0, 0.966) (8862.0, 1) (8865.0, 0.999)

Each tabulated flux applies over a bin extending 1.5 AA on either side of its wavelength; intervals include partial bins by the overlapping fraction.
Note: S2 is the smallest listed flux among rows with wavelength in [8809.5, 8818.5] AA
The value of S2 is 0.987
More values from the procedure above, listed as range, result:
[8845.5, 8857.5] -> 0.957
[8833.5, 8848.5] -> 0.96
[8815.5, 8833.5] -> 1.01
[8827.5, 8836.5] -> 1.06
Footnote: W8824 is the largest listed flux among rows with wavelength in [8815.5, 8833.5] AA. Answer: 1.27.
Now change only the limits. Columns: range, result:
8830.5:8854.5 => 1.15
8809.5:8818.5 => 1.07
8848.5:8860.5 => 0.993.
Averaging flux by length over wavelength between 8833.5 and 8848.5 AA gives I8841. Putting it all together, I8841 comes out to 1.02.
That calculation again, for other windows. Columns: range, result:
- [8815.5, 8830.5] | 1.09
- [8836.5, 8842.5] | 1.04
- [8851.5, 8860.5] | 0.968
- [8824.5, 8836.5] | 1.14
